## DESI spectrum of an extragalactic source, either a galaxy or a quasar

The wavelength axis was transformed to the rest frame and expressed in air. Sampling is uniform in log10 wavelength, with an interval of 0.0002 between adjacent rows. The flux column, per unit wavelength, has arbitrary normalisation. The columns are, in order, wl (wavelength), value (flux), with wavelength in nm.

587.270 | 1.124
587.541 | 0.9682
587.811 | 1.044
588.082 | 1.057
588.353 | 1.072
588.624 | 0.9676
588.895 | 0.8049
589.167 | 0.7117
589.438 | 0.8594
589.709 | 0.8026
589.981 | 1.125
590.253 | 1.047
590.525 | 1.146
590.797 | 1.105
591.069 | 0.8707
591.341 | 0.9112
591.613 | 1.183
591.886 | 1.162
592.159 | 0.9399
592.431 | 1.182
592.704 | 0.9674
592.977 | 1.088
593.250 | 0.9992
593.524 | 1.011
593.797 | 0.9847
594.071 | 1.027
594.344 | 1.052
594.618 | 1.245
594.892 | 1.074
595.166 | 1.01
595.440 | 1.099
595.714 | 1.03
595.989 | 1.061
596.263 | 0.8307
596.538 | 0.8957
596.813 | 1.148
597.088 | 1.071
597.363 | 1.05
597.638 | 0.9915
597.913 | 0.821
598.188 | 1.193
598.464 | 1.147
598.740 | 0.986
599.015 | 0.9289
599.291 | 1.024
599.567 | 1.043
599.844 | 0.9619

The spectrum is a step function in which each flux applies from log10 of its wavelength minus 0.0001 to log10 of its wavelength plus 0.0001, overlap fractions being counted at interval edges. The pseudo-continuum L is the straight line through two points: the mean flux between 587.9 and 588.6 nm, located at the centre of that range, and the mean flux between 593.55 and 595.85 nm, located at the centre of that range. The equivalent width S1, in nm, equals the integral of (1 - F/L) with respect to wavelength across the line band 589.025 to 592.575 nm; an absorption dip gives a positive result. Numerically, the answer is 0.17 nm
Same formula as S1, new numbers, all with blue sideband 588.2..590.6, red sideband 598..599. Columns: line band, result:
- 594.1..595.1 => -0.09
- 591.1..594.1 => -0.14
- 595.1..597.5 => 0.04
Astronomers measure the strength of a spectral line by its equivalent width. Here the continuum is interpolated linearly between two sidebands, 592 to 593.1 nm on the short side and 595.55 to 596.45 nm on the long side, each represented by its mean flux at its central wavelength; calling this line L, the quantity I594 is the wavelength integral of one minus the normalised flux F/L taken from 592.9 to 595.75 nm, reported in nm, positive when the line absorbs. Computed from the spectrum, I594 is -0.14 nm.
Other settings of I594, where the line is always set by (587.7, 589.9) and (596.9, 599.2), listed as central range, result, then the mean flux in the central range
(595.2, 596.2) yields -0.04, 1.04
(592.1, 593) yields -0.08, 1.05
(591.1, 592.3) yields -0.10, 1.03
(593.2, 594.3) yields -0.04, 1.01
